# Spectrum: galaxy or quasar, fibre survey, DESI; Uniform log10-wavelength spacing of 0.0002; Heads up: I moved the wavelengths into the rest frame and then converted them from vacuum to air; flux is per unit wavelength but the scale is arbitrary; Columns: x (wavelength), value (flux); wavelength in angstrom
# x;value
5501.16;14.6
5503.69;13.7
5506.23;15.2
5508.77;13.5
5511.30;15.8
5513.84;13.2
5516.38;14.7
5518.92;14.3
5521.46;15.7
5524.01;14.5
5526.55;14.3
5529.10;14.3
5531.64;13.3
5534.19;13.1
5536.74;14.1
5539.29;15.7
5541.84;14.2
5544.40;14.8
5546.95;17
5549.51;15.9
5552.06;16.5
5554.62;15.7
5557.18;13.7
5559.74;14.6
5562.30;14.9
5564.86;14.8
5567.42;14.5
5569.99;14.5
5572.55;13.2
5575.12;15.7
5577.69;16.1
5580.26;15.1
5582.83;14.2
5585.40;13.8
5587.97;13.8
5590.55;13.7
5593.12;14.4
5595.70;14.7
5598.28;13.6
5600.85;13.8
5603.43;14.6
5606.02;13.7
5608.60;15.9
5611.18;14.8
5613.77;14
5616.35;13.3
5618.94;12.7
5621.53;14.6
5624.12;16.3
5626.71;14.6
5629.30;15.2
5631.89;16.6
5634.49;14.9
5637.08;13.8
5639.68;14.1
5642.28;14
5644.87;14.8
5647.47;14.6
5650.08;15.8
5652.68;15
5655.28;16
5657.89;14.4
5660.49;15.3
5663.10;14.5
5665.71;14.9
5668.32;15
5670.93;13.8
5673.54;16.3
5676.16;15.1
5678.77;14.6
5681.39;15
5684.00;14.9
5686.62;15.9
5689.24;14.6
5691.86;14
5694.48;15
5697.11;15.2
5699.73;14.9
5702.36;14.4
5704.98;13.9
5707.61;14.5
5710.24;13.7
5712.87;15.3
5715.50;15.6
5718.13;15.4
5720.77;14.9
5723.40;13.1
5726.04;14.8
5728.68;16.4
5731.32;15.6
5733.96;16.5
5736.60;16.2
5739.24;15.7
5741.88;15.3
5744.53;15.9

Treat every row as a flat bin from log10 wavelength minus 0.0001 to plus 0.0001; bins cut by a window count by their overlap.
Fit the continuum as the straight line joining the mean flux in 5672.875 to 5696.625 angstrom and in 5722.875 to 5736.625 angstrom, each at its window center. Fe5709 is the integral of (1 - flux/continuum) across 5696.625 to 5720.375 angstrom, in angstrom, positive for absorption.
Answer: 0.8 angstrom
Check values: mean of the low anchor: 15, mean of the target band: 14.8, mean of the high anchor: 15.5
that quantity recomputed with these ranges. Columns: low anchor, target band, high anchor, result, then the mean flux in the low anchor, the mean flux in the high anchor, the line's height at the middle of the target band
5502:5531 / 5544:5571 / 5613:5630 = -1.44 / 14.5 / 14.4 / 14.4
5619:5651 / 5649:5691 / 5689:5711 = -1.17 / 14.8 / 14.5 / 14.6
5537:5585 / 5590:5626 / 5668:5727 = 1.50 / 15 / 14.8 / 14.9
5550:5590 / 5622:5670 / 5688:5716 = -0.99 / 14.7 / 14.6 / 14.7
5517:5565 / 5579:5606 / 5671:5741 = 1.33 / 14.8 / 15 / 14.9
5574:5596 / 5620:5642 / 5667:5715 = -0.39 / 14.6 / 14.8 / 14.7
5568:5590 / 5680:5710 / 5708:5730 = 0.21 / 14.5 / 14.9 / 14.8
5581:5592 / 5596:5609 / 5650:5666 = -0.03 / 13.9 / 15.1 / 14.2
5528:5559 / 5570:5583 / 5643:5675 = 0.02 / 14.9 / 15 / 14.9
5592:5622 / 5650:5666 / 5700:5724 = -0.80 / 14.2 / 14.6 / 14.4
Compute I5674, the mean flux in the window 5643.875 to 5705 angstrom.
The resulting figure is 14.9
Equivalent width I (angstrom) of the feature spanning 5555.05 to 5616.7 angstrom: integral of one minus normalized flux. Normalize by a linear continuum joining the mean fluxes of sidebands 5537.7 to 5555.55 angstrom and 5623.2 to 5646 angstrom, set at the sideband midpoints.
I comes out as 3.6 angstrom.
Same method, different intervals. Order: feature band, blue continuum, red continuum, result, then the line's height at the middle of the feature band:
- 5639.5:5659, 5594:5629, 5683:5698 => -0.3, 14.6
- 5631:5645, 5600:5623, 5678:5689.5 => -0.1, 14.5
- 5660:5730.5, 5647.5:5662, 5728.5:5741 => 3.5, 15.6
